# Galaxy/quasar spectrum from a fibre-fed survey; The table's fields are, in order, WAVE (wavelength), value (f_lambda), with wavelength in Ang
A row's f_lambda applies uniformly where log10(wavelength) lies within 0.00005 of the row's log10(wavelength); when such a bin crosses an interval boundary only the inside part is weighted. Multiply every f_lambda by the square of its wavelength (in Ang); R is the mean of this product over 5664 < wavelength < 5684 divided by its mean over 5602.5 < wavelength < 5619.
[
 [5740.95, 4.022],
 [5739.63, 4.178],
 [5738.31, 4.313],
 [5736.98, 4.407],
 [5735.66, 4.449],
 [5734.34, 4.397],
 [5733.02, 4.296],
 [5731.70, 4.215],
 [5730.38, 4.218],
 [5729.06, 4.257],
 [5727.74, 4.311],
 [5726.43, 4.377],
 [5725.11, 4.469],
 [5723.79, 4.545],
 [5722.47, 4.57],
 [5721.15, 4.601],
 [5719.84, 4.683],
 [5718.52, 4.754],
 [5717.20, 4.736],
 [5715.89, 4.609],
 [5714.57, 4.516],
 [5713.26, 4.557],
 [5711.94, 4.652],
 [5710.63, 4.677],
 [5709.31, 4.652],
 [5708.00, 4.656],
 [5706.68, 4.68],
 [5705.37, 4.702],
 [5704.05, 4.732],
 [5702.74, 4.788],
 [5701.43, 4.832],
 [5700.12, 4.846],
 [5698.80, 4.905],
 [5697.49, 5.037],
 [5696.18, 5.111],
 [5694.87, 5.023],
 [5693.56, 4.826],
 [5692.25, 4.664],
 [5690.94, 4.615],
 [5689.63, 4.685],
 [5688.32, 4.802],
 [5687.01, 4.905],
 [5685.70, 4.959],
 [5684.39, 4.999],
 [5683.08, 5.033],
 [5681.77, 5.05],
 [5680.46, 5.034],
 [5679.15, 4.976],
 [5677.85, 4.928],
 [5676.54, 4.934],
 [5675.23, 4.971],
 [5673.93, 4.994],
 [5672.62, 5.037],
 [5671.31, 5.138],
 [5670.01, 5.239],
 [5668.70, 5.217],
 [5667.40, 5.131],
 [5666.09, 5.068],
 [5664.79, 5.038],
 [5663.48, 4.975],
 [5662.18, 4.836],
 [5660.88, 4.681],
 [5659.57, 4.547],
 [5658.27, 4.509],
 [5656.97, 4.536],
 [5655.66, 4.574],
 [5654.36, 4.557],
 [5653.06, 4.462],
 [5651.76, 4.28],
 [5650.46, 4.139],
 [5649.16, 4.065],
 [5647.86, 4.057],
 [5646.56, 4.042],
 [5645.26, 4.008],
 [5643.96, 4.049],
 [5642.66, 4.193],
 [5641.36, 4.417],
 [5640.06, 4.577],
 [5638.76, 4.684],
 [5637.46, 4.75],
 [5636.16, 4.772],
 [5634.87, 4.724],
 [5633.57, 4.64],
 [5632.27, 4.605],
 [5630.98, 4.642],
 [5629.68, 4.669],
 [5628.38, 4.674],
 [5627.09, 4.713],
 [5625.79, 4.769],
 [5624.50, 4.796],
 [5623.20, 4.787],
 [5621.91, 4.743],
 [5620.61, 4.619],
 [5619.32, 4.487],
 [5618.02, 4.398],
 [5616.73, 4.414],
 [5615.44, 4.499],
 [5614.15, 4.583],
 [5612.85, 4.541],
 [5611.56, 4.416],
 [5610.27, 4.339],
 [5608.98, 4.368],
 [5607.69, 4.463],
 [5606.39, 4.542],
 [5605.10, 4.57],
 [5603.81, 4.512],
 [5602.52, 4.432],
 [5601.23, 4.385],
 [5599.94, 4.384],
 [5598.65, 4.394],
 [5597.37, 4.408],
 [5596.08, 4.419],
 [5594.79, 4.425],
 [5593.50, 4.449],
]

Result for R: 1.16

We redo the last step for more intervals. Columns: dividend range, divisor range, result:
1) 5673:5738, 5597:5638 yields 1.06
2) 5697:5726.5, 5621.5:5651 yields 1.07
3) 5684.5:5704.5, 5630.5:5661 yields 1.11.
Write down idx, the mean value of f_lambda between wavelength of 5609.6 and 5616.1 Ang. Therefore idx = 4.48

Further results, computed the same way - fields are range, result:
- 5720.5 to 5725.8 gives 4.54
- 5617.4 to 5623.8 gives 4.6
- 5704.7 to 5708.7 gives 4.67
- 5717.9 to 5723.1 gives 4.65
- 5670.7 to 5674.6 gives 5.05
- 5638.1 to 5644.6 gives 4.38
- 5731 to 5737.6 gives 4.35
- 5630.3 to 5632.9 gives 4.63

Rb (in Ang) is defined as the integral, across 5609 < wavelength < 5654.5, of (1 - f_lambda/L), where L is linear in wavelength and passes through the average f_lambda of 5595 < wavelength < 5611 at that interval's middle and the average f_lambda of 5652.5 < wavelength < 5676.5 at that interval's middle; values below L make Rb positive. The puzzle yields 1.4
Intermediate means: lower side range 4.43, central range 4.49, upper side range 4.87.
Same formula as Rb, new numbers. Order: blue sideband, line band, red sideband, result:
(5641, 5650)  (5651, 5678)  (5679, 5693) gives -2.2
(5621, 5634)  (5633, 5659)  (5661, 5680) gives 2.4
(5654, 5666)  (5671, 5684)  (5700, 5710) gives -0.8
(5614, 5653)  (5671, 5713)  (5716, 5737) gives -3.7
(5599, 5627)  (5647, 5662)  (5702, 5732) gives 0.4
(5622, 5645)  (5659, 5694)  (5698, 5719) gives -2.0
